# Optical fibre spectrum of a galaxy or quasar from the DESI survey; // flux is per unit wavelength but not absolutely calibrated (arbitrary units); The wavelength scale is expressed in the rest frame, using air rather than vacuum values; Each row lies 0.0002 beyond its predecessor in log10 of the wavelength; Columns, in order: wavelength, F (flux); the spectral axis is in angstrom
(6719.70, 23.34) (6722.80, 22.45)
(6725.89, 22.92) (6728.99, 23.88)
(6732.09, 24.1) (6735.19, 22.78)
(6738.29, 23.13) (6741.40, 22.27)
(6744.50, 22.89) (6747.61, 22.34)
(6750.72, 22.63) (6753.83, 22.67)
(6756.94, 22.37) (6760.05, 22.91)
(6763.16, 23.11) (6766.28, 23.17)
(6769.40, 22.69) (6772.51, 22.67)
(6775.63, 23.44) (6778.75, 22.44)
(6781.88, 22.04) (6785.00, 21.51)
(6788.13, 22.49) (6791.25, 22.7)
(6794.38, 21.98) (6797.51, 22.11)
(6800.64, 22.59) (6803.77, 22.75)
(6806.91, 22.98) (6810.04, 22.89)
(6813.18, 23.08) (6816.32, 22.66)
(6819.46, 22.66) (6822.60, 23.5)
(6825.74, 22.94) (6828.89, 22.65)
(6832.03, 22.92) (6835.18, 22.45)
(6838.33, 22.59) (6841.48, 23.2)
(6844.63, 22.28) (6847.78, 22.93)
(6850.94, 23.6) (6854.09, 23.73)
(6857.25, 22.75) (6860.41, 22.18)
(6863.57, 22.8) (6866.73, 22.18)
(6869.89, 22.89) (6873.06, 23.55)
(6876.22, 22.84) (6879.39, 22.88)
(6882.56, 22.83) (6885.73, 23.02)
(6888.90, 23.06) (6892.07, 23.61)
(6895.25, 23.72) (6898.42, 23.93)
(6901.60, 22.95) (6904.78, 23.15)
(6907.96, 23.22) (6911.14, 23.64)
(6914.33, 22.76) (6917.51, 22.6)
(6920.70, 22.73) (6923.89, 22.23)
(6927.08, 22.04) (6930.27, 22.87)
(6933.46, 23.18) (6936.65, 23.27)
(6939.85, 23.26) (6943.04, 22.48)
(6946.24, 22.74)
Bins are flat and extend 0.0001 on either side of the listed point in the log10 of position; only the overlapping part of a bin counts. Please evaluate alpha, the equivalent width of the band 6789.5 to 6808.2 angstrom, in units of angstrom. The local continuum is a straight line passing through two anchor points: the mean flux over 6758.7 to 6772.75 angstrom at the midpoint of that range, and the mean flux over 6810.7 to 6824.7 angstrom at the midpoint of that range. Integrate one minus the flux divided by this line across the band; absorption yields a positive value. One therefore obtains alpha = 0.4 angstrom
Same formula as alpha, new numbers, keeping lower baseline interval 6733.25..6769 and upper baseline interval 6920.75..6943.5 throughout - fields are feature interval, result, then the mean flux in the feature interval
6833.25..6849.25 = 0.05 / 22.7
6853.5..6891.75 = -0.20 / 22.9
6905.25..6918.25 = -0.18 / 23.1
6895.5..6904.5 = -0.26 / 23.4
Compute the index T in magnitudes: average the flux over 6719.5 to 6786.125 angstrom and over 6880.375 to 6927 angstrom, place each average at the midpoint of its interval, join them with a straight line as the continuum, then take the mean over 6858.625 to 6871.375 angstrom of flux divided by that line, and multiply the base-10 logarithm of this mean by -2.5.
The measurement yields 0.02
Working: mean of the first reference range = 22.8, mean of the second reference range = 23.1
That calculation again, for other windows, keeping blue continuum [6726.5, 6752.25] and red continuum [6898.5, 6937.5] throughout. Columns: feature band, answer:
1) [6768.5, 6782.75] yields 0.01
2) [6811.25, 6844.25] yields 0.01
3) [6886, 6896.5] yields -0.02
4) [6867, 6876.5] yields 0.00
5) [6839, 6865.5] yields 0.00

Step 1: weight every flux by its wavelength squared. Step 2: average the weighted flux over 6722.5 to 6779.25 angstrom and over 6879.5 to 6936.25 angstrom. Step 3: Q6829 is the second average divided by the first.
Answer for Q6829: 1.1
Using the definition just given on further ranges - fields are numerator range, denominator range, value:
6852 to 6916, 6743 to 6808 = 1.06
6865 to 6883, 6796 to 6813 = 1.03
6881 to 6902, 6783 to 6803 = 1.08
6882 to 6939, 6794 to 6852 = 1.04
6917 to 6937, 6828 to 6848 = 1.02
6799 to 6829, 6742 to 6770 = 1.02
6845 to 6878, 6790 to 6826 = 1.02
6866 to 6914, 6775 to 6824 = 1.05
